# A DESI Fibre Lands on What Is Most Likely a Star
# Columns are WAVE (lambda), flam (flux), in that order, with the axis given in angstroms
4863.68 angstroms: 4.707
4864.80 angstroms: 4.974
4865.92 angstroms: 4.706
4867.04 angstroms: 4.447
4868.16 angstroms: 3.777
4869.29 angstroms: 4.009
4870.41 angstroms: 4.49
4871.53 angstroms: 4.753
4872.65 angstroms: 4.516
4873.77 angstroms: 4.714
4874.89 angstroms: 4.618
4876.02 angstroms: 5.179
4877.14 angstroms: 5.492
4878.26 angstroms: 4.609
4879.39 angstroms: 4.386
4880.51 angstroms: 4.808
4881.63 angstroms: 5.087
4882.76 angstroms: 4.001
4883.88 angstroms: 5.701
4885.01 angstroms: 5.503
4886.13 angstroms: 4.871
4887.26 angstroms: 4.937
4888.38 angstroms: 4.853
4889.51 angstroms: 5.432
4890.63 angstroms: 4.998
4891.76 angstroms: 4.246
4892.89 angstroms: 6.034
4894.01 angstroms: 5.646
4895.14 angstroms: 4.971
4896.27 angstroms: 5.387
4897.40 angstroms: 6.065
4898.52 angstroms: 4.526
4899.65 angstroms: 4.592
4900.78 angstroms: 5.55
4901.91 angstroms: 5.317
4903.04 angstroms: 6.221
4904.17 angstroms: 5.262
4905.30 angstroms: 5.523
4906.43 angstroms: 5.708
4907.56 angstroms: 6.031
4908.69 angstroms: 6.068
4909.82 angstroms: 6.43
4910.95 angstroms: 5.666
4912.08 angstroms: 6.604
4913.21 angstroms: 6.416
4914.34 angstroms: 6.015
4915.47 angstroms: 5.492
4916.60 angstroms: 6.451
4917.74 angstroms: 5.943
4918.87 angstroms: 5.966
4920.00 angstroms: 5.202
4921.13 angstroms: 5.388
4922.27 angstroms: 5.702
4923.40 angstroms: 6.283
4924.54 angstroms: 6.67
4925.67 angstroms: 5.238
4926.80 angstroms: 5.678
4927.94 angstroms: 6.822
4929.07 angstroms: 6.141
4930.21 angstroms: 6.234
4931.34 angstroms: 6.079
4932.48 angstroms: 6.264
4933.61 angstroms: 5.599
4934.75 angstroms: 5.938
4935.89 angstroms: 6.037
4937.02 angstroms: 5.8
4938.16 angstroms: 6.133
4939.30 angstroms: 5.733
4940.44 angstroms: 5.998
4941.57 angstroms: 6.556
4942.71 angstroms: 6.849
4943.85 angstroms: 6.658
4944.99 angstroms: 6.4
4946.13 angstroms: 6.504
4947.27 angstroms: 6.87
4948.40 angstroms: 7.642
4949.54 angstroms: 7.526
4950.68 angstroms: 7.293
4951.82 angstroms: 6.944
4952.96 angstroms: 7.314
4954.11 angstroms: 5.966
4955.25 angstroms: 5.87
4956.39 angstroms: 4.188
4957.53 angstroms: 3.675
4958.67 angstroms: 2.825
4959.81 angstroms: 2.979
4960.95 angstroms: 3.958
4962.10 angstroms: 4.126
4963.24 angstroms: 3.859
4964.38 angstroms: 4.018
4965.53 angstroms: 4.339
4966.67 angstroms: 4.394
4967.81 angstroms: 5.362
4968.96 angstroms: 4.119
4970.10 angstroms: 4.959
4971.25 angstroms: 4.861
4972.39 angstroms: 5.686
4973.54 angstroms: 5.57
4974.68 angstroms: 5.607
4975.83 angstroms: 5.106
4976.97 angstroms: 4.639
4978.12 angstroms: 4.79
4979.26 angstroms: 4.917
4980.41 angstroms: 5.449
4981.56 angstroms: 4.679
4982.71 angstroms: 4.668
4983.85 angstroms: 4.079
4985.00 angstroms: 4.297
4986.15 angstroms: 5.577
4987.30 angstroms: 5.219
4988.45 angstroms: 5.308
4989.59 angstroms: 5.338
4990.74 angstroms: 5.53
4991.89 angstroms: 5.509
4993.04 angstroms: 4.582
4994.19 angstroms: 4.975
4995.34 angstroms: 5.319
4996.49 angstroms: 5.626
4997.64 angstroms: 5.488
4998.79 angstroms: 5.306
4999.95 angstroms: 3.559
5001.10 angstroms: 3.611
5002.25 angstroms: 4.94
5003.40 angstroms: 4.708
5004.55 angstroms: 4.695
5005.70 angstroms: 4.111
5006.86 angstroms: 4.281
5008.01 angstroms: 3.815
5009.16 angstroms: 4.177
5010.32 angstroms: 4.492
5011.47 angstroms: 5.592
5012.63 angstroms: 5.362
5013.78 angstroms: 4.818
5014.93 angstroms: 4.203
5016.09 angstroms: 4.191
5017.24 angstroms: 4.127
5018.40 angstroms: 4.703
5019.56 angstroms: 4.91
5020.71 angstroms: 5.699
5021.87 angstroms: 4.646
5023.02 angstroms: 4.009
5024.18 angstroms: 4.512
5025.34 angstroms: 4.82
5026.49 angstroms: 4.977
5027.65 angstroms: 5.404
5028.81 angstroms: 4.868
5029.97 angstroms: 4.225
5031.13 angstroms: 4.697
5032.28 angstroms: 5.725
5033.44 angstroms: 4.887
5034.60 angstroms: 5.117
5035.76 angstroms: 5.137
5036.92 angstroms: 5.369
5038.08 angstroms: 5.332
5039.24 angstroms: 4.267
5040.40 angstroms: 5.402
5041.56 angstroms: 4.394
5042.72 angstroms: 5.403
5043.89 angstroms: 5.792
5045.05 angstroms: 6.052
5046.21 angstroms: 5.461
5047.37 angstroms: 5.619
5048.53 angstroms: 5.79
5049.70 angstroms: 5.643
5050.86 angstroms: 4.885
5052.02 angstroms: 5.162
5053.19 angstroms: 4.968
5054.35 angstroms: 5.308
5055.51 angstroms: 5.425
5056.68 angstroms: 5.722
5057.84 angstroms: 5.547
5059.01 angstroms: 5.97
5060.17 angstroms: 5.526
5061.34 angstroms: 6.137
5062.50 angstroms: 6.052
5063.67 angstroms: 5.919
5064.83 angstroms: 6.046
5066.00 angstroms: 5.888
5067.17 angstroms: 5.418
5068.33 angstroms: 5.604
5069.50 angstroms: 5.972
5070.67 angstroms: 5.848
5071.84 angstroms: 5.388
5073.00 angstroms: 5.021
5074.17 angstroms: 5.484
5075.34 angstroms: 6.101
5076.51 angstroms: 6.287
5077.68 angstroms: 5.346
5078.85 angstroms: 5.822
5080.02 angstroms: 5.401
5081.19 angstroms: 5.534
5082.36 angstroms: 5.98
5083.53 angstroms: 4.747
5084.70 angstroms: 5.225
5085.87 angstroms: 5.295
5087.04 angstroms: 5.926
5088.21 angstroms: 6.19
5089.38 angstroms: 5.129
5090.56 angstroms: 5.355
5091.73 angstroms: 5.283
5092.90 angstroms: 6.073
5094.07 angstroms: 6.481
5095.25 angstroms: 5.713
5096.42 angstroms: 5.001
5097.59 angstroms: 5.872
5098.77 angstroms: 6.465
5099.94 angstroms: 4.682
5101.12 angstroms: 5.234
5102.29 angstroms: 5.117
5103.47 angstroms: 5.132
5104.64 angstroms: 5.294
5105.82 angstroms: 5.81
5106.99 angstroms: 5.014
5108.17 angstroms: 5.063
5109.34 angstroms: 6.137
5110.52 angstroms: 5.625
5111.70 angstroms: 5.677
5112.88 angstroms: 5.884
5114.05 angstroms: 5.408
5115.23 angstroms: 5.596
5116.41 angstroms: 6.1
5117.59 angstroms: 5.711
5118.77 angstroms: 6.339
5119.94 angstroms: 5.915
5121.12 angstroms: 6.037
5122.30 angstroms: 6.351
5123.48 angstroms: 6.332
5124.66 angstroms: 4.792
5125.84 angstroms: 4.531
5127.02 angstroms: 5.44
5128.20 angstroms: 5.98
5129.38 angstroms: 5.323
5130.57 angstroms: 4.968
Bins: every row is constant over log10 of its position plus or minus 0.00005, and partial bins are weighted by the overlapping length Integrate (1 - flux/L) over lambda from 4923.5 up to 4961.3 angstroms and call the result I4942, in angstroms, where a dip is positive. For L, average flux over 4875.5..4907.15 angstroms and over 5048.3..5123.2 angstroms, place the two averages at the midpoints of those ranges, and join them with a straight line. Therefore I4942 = -4.8 angstroms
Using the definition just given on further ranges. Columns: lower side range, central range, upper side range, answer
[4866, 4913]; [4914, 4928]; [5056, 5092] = -1.7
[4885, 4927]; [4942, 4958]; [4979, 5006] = -3.6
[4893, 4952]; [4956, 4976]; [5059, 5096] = 5.1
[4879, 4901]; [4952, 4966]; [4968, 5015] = 1.3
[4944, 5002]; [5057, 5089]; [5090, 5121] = -1.1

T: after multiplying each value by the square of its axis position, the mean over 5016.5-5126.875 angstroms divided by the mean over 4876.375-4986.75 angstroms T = 1.05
